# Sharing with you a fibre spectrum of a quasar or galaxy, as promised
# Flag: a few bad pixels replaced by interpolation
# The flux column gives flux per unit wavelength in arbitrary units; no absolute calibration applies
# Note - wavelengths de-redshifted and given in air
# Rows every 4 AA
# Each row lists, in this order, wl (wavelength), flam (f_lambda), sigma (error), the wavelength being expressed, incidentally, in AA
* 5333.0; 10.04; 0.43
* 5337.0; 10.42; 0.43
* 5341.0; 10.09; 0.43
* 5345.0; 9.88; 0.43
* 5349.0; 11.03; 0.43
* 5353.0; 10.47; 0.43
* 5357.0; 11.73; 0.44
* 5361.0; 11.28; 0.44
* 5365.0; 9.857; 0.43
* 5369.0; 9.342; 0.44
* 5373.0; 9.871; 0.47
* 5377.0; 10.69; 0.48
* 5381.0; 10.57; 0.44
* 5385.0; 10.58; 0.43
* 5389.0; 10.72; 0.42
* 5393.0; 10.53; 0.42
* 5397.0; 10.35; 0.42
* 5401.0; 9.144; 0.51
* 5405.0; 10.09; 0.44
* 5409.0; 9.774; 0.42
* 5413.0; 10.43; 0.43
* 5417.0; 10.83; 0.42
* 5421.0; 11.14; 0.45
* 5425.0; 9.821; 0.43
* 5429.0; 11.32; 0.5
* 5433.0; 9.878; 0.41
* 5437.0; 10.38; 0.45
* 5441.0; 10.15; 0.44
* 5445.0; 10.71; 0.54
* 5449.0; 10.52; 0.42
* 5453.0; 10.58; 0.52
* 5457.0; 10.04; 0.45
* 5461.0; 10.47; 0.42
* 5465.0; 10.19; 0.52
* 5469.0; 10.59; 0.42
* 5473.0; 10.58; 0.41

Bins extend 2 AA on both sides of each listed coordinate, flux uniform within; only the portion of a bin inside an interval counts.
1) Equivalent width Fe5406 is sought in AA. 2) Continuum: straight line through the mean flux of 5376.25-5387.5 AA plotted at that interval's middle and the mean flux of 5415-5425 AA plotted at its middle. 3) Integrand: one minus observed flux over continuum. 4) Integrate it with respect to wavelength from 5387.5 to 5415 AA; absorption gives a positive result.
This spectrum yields 1.4 AA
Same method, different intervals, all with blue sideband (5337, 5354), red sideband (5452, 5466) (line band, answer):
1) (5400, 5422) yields 0.2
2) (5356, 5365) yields -0.7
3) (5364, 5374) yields 0.7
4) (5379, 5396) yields -0.4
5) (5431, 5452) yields 0.0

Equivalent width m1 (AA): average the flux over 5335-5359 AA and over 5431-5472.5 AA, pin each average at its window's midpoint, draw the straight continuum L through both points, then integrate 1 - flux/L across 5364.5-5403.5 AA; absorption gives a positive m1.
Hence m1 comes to 1.3 AA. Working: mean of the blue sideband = 10.6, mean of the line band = 10.2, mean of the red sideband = 10.4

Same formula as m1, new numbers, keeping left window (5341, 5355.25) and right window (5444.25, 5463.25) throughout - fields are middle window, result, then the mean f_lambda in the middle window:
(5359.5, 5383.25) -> 0.4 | 10.3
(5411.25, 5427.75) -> -0.2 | 10.6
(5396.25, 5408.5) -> 0.7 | 9.8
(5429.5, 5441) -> 0.2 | 10.3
